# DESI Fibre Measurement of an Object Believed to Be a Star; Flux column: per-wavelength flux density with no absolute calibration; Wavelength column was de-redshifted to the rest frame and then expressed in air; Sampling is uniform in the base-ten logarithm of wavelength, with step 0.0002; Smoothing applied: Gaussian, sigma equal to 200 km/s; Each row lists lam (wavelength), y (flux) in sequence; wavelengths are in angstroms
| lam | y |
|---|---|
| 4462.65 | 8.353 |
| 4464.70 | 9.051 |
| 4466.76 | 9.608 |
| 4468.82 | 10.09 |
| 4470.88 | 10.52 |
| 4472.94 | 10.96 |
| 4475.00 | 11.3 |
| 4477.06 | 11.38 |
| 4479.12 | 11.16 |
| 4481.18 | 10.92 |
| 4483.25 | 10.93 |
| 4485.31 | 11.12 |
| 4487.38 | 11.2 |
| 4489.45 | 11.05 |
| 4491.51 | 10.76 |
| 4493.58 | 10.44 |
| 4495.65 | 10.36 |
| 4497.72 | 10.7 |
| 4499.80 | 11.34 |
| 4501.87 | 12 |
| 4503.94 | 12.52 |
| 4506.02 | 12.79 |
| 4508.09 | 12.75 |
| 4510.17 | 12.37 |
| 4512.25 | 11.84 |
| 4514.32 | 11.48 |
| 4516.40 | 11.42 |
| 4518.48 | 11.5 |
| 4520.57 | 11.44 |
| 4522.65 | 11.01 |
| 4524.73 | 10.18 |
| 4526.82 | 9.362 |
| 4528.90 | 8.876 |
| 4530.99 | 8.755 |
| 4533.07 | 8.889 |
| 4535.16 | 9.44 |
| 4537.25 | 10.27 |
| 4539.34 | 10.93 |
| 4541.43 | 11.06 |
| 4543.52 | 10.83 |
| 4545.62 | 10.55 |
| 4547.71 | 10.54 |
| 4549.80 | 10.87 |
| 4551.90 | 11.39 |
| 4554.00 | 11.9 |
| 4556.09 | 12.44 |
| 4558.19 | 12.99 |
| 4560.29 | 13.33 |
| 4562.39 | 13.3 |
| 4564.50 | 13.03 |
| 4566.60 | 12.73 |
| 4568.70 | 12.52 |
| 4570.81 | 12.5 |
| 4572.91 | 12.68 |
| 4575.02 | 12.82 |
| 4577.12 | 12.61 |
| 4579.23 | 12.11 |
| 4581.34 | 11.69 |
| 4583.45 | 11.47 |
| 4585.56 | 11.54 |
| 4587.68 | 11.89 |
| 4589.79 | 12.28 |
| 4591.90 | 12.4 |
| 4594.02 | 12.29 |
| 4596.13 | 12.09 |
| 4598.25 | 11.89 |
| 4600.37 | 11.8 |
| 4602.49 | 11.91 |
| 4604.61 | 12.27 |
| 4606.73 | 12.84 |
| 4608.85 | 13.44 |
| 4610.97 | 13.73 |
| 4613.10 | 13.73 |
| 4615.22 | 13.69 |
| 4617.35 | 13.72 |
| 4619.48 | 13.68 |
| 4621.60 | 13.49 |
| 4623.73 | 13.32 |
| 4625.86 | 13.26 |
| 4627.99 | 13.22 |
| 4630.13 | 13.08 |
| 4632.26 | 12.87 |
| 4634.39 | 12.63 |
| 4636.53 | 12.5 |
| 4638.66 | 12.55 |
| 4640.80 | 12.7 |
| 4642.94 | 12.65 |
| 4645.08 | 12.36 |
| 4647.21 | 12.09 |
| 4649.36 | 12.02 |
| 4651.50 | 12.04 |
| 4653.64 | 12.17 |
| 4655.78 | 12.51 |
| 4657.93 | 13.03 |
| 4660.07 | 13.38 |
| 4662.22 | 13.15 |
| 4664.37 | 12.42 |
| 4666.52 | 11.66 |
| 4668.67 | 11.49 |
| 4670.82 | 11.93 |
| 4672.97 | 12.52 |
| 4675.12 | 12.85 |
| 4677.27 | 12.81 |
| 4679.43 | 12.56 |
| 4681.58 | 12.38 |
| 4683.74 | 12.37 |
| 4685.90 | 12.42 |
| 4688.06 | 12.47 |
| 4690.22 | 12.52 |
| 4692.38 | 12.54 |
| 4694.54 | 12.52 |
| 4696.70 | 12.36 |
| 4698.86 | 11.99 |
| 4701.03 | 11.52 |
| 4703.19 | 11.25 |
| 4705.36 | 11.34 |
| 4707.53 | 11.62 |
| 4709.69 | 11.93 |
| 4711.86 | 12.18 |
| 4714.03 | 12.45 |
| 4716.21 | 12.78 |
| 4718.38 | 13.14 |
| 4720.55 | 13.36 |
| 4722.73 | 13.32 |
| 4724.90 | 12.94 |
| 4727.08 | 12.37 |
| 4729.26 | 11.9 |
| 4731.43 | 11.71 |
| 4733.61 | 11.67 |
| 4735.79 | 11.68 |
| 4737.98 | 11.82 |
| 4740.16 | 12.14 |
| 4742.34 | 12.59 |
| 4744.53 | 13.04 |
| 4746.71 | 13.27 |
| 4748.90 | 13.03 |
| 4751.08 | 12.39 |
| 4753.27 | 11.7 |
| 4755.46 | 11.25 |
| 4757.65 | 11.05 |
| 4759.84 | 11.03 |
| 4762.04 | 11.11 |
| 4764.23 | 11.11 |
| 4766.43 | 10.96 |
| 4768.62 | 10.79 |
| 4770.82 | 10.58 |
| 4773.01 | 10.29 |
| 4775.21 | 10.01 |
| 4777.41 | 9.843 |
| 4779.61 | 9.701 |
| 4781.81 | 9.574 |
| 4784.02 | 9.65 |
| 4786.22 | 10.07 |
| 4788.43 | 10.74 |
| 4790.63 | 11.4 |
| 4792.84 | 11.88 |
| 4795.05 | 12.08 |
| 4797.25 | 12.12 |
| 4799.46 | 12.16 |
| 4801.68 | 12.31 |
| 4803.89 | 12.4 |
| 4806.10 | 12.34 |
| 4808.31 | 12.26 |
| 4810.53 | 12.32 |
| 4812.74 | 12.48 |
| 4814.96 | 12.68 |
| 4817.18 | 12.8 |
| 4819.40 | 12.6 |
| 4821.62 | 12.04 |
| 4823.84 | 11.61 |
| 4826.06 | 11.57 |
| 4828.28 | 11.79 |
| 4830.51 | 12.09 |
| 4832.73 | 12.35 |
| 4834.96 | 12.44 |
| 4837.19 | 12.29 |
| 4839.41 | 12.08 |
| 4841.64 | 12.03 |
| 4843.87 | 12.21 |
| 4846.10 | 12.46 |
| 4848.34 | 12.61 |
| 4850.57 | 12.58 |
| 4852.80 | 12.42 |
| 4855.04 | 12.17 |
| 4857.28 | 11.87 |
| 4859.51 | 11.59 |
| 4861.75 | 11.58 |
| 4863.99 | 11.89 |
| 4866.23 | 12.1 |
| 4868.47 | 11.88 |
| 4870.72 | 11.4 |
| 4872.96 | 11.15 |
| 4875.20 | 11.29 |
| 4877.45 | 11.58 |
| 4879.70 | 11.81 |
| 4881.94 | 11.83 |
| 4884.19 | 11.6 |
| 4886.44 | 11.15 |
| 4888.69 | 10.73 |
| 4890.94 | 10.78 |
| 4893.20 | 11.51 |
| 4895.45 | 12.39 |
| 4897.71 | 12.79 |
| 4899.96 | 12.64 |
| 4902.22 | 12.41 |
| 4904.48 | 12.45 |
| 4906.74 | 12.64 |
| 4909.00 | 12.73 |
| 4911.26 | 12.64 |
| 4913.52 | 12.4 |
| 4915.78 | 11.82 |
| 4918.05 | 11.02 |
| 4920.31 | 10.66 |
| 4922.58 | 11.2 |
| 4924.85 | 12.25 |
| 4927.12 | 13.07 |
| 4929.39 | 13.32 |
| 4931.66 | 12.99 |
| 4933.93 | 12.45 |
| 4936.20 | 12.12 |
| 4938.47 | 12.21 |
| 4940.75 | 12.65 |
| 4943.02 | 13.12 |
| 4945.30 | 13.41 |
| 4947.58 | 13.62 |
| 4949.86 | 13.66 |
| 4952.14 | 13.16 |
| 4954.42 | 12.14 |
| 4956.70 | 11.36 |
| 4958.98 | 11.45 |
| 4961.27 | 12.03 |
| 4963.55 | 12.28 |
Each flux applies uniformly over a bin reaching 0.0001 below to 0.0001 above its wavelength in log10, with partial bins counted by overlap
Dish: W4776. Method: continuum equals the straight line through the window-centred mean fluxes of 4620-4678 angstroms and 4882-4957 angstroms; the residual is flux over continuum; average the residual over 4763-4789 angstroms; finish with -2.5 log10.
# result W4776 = 0.21 mag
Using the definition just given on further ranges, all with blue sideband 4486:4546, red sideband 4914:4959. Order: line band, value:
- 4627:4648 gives -0.12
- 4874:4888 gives 0.06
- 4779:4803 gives 0.07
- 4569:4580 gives -0.13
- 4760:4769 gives 0.07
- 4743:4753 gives -0.10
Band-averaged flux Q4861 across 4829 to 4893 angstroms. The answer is 11.8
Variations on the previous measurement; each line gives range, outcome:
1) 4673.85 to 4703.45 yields 12.4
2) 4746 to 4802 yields 11.1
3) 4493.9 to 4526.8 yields 11.5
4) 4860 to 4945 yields 12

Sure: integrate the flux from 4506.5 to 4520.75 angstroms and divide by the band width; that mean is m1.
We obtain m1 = 11.9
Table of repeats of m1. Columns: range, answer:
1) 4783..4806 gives 11.5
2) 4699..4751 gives 12.3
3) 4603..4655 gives 12.9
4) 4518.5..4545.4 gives 10.2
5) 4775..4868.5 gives 11.8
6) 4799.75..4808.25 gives 12.3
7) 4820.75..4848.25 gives 12.1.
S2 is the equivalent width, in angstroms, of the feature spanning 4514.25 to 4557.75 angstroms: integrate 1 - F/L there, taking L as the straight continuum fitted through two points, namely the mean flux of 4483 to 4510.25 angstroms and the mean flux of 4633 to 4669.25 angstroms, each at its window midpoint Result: 3.9 angstroms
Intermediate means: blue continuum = 11.4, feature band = 10.6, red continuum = 12.4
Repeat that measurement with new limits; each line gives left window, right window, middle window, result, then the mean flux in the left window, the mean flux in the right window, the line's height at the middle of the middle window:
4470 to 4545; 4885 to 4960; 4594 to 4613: -2.2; 10.9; 12.3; 11.2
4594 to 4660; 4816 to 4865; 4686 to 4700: 0.2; 12.8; 12.1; 12.6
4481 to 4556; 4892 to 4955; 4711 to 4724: -1.3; 11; 12.5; 11.7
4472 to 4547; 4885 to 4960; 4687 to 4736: -2.8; 10.9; 12.3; 11.6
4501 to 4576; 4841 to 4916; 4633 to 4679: -3.2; 11.5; 12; 11.7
